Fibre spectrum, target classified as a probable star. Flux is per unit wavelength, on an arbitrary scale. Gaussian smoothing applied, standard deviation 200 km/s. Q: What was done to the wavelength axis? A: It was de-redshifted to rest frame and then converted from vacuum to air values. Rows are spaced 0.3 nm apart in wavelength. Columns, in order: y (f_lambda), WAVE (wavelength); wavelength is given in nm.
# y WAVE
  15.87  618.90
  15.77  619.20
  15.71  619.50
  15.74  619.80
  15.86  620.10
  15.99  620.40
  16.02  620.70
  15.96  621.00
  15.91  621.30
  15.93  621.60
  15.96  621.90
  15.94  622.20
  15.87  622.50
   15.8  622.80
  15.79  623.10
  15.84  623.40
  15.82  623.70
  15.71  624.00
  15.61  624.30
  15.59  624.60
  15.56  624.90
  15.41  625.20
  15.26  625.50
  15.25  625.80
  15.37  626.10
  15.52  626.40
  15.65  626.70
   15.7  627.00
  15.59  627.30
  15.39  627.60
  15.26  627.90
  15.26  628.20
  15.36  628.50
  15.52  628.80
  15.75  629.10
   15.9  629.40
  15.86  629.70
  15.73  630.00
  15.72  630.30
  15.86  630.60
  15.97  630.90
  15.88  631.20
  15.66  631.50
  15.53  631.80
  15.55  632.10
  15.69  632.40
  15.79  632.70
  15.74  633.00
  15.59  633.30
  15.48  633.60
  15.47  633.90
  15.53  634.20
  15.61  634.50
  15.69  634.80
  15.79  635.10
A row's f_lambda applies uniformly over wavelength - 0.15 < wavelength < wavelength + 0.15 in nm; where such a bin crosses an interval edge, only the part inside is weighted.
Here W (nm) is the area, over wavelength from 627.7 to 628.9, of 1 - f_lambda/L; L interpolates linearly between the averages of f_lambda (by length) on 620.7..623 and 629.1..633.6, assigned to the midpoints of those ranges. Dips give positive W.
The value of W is 0.03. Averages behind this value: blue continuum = 15.9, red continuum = 15.7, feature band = 15.3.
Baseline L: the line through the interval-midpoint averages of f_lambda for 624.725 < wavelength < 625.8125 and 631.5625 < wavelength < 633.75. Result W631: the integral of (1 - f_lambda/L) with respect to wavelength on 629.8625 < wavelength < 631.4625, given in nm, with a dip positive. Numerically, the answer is -0.03 nm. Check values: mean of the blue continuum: 15.4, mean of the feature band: 15.8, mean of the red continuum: 15.6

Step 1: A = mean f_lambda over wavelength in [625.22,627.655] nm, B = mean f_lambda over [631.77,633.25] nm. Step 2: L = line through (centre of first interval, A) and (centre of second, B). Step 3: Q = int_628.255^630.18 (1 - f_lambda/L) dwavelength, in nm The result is -0.013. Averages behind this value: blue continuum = 15.5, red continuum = 15.7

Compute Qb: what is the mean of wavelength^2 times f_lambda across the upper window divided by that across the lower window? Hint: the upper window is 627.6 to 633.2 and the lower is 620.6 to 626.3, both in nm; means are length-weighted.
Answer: 1.02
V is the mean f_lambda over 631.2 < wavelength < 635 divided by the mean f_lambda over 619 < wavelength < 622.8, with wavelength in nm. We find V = 0.98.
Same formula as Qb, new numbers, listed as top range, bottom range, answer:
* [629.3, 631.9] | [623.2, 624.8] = 1.03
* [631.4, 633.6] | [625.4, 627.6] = 1.03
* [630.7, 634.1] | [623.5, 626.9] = 1.03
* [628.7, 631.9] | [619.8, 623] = 1.02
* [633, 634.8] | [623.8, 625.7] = 1.03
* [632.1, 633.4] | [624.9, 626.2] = 1.05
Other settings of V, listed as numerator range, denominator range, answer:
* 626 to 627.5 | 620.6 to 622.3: 0.98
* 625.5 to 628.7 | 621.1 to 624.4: 0.97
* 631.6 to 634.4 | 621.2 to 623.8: 0.98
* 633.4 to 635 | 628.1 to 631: 0.99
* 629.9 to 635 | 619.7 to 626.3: 1.00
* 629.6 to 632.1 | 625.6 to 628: 1.02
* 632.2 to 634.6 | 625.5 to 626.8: 1.01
